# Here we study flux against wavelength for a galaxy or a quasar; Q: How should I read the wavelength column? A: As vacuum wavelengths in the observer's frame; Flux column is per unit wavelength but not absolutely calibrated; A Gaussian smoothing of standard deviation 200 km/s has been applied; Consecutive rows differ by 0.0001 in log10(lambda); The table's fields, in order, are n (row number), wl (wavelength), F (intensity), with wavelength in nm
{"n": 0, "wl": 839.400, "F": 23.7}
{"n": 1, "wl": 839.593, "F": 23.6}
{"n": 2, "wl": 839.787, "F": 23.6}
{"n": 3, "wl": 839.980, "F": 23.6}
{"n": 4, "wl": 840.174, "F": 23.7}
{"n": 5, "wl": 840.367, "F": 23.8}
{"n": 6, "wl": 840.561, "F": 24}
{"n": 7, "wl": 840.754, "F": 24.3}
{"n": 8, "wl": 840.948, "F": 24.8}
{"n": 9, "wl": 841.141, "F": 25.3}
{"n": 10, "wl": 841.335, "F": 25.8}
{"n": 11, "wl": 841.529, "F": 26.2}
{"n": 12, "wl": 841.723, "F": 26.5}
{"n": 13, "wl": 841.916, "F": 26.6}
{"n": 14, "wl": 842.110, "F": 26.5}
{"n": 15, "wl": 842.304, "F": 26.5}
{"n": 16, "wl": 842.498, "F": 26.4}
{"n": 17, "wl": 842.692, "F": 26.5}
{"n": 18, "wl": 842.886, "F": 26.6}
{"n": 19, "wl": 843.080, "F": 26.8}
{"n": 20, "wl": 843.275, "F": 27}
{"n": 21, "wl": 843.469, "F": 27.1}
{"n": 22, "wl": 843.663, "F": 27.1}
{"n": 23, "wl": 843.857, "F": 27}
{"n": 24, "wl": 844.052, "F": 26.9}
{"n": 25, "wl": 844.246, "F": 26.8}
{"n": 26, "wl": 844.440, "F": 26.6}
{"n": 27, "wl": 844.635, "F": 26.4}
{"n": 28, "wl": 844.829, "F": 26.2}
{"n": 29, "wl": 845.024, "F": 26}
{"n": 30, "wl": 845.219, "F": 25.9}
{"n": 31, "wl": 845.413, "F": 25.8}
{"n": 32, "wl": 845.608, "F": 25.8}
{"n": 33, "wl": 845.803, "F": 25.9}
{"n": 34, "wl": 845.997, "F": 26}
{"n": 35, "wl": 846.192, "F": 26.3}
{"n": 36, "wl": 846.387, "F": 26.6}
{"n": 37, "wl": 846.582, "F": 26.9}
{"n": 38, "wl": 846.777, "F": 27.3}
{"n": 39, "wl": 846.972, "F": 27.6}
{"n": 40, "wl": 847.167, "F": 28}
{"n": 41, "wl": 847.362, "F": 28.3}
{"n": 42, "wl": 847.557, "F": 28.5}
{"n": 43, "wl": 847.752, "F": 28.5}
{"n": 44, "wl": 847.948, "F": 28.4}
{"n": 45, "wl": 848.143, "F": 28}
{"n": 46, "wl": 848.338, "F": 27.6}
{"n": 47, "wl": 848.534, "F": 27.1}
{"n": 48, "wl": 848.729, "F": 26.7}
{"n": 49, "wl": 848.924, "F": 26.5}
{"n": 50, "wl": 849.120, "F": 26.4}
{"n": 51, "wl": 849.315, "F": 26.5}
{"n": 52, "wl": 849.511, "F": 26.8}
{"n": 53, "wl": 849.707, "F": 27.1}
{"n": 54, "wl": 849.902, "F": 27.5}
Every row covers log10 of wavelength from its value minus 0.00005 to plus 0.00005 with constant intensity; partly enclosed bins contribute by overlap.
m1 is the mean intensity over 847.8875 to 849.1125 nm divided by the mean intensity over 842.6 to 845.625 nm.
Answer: 1.03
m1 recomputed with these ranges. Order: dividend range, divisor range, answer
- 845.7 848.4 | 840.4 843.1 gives 1.06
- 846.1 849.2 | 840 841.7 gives 1.11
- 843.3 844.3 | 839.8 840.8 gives 1.13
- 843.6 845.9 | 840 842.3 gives 1.04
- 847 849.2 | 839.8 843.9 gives 1.07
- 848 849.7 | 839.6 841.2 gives 1.12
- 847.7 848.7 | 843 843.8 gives 1.03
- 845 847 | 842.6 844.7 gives 0.98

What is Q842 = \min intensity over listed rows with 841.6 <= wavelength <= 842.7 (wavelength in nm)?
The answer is 26.4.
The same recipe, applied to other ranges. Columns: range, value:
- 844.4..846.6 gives 25.8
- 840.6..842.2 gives 24.3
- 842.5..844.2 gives 26.5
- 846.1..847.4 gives 26.3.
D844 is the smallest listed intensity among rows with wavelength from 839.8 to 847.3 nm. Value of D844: 23.6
